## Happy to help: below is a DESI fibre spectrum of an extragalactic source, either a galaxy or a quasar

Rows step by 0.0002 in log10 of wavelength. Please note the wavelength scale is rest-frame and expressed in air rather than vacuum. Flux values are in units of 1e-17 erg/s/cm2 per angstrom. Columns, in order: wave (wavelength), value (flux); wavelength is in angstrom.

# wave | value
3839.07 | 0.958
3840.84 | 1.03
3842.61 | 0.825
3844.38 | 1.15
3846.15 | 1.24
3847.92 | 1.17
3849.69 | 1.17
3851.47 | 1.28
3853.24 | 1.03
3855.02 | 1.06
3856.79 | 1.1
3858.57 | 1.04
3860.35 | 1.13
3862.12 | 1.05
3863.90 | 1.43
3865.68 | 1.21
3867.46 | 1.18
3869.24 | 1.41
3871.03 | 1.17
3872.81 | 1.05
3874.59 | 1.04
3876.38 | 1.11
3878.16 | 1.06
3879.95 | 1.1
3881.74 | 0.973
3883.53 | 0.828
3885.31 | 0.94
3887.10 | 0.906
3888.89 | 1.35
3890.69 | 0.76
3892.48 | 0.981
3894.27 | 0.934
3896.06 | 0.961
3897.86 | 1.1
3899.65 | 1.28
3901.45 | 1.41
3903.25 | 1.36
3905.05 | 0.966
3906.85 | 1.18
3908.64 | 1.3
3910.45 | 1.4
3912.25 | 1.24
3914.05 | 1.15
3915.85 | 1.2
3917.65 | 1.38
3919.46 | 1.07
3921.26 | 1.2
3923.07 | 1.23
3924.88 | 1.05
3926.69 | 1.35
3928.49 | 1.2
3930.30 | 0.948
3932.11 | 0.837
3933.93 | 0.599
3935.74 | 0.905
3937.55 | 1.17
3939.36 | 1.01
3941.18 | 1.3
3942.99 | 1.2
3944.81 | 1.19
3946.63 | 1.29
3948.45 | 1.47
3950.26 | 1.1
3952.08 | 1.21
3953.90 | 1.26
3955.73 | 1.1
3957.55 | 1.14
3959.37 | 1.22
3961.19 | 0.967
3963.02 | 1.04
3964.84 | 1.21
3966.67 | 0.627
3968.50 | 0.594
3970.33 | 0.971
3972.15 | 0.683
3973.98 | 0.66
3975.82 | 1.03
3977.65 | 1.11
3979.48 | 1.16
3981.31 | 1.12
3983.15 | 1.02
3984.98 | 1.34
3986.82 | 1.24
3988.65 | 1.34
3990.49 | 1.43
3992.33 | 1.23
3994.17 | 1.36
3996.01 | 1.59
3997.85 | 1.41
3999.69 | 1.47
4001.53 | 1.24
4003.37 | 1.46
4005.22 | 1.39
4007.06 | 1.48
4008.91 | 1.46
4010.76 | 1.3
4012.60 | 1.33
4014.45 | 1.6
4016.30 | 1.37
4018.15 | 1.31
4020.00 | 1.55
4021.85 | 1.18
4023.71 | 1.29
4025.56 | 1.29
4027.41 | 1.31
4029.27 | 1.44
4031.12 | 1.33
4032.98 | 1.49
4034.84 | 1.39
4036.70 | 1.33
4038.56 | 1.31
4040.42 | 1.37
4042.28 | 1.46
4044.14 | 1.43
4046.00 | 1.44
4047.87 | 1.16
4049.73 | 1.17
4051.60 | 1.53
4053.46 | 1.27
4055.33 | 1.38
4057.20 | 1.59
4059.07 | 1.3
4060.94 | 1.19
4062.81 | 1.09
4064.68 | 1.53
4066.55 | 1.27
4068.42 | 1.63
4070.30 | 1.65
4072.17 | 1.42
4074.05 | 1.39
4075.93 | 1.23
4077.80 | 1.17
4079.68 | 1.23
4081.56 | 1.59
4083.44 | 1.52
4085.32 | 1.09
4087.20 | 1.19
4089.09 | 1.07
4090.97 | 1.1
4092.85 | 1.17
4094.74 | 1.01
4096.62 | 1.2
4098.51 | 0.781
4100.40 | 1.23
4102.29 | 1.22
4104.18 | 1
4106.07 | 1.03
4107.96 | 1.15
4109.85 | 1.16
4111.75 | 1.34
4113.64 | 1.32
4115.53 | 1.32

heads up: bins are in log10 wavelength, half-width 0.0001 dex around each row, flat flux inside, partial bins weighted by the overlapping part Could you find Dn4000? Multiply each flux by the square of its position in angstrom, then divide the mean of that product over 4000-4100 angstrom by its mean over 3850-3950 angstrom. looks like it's 1.27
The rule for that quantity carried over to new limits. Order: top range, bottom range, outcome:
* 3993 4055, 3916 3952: 1.27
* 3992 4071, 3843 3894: 1.37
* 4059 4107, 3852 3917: 1.22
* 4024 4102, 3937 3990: 1.25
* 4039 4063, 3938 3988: 1.29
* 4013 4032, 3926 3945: 1.35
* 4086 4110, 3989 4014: 0.82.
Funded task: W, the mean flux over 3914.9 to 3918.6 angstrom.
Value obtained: 1.29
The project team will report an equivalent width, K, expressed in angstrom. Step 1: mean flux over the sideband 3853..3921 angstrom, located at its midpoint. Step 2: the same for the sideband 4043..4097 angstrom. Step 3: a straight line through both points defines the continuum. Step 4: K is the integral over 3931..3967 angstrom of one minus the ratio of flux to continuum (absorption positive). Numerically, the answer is 2.8 angstrom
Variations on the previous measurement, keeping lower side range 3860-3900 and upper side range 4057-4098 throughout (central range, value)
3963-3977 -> 3.9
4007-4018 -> -1.7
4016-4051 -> -3.0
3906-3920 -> -1.6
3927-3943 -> 1.7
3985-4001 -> -2.4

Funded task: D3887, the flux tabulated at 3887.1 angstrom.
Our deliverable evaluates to 0.906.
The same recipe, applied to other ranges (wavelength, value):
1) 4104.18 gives 1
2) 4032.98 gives 1.49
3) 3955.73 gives 1.1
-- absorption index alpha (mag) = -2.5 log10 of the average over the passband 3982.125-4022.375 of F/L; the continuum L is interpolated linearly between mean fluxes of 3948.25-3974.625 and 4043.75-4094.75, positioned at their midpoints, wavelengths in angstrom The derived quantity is -0.21 mag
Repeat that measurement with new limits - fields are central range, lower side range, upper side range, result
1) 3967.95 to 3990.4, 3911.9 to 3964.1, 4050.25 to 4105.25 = 0.13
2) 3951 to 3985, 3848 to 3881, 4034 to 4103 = 0.20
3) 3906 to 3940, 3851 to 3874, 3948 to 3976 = -0.06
